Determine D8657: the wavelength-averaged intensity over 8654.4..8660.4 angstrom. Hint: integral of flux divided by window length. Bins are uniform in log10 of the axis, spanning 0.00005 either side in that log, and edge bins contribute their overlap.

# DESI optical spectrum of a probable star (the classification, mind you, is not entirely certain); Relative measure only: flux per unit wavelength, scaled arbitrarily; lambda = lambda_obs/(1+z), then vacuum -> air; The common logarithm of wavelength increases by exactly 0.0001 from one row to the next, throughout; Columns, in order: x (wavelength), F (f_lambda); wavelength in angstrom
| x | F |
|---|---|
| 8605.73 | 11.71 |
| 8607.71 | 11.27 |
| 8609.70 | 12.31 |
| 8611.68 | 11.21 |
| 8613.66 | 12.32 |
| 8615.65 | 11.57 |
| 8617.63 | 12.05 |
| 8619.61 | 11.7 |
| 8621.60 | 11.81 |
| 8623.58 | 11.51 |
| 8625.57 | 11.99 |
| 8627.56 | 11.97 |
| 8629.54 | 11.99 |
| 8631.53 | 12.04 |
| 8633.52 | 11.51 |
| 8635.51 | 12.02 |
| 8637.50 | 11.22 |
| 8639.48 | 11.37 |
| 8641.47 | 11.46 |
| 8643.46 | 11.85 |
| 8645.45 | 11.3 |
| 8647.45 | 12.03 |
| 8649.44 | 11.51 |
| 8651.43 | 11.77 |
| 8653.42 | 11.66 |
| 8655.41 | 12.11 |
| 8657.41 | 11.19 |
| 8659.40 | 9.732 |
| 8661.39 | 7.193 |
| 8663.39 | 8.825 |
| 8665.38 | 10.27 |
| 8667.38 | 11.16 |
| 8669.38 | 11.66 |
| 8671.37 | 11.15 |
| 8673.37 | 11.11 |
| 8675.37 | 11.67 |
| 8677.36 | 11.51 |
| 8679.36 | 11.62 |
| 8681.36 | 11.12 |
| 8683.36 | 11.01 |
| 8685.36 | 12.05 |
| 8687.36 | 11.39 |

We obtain 11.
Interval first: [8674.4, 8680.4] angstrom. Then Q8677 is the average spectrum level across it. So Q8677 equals 11.6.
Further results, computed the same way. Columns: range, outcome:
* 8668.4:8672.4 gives 11.4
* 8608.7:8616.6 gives 11.8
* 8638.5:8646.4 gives 11.5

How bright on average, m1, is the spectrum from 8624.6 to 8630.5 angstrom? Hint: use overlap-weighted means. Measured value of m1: 12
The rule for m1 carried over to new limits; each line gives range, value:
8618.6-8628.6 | 11.8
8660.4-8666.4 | 8.76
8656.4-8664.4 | 9.24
